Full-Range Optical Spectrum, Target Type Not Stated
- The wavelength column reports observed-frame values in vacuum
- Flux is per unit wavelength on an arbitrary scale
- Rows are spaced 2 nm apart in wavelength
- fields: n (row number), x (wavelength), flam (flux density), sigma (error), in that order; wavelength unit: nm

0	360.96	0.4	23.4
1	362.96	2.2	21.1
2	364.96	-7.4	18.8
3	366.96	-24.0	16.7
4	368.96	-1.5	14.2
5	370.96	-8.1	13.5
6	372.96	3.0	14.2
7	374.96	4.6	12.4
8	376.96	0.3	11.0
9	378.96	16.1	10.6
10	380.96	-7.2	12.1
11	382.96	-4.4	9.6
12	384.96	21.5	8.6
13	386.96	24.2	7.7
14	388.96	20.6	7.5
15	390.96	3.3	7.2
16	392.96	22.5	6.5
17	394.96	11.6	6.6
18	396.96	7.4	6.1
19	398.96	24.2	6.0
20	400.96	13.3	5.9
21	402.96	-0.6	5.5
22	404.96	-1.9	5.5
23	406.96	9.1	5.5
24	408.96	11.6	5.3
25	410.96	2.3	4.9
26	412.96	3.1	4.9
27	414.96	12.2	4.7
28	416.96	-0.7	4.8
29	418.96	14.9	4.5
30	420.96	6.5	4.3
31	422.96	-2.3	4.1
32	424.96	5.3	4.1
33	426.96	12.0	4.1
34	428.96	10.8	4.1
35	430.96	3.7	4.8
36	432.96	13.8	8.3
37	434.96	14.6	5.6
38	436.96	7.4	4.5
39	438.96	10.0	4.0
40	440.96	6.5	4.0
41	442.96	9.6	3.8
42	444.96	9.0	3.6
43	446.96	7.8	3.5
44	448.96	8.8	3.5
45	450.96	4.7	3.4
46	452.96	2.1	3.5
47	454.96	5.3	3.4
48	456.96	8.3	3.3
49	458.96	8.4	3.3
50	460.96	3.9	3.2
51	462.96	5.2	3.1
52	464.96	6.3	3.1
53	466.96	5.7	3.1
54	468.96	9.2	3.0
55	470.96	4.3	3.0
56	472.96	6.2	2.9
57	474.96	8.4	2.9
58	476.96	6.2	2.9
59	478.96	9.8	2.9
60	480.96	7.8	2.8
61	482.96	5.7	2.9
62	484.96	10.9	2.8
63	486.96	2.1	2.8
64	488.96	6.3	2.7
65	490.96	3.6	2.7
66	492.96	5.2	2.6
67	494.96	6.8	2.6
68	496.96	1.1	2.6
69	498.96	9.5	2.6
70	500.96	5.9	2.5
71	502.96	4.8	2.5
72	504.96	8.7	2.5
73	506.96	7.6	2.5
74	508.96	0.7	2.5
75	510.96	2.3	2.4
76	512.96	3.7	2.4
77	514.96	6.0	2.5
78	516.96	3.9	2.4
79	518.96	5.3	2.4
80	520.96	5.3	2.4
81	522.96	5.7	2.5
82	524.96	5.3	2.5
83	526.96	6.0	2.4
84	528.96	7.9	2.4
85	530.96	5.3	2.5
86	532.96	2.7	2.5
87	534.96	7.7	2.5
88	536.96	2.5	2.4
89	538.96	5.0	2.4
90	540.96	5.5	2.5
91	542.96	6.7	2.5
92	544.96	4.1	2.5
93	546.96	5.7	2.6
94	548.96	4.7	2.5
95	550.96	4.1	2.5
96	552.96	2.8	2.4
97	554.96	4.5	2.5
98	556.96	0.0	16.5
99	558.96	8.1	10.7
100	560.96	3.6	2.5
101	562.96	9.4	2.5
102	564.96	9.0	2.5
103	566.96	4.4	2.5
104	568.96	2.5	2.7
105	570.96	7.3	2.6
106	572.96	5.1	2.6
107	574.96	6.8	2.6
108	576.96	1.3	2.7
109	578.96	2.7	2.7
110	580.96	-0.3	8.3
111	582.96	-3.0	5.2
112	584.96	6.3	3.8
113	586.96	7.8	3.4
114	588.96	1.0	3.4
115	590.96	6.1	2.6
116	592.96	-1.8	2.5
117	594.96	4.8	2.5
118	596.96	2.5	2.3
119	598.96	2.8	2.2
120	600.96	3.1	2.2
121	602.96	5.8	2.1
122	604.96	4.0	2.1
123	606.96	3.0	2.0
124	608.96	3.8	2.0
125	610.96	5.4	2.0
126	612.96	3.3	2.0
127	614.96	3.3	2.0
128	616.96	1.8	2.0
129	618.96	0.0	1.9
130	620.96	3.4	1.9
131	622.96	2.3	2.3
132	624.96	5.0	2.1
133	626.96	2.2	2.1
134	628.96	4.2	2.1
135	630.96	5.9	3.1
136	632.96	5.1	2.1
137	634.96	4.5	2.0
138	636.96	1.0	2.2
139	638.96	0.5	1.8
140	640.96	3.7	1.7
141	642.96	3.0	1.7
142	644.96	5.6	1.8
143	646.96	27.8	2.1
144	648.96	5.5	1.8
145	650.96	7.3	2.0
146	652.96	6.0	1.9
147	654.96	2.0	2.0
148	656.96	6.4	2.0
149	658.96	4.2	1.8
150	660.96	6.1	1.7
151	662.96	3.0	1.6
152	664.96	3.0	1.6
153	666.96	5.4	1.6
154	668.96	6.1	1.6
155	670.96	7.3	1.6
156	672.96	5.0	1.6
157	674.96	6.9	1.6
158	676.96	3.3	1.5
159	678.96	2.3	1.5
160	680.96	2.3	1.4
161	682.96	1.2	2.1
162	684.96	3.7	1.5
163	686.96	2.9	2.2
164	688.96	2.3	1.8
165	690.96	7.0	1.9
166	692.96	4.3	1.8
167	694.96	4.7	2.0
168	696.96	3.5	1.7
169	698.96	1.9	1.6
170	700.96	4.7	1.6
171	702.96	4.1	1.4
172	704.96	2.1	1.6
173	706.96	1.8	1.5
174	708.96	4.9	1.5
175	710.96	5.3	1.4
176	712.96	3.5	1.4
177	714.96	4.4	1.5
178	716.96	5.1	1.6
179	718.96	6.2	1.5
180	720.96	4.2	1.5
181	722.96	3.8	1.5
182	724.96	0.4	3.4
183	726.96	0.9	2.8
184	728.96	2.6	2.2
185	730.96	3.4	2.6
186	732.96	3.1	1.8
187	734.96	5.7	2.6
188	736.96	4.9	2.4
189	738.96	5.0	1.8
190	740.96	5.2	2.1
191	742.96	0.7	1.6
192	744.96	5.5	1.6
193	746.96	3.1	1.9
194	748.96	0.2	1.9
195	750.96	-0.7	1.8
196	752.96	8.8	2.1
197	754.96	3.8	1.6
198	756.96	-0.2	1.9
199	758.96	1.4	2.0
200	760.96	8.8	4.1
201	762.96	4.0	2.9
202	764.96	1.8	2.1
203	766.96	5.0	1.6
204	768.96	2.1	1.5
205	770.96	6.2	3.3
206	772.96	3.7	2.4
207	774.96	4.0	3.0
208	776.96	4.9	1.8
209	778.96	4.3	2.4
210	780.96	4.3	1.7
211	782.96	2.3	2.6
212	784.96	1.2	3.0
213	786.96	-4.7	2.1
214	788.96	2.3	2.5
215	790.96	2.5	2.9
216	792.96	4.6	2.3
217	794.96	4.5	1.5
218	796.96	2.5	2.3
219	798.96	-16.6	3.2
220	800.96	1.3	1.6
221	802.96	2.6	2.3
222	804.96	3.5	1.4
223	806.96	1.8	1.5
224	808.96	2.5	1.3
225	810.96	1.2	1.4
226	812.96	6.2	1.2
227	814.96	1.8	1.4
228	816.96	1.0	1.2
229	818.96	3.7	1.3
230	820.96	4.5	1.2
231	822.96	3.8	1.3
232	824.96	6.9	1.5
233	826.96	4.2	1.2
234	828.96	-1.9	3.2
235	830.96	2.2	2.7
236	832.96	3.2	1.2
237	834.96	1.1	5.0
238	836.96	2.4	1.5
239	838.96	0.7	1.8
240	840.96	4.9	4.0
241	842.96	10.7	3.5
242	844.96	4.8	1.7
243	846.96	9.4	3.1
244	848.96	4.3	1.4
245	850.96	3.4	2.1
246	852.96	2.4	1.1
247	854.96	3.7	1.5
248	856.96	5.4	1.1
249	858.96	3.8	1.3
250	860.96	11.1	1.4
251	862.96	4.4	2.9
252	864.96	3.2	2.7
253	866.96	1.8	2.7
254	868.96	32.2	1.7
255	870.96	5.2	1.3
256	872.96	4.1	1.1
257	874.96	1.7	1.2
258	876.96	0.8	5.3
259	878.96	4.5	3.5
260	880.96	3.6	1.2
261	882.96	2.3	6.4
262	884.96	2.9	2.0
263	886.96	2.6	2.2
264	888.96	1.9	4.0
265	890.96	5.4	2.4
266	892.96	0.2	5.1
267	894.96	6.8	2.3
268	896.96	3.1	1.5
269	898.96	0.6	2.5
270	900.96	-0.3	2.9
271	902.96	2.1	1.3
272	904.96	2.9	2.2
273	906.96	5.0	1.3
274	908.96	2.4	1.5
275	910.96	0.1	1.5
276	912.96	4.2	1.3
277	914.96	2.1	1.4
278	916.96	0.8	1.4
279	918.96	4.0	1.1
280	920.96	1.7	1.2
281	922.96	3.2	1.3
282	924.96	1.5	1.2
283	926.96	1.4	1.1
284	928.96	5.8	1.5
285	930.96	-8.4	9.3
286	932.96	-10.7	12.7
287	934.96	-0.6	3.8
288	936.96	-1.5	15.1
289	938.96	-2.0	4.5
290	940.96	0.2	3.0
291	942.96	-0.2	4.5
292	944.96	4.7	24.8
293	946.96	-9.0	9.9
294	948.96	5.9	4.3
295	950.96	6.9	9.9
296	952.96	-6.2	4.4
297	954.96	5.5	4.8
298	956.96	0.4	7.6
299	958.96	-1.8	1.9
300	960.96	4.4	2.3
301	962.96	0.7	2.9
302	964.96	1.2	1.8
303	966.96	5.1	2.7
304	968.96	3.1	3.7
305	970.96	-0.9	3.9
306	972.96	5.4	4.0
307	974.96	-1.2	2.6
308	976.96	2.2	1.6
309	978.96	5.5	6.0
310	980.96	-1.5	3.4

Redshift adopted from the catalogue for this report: 0.74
